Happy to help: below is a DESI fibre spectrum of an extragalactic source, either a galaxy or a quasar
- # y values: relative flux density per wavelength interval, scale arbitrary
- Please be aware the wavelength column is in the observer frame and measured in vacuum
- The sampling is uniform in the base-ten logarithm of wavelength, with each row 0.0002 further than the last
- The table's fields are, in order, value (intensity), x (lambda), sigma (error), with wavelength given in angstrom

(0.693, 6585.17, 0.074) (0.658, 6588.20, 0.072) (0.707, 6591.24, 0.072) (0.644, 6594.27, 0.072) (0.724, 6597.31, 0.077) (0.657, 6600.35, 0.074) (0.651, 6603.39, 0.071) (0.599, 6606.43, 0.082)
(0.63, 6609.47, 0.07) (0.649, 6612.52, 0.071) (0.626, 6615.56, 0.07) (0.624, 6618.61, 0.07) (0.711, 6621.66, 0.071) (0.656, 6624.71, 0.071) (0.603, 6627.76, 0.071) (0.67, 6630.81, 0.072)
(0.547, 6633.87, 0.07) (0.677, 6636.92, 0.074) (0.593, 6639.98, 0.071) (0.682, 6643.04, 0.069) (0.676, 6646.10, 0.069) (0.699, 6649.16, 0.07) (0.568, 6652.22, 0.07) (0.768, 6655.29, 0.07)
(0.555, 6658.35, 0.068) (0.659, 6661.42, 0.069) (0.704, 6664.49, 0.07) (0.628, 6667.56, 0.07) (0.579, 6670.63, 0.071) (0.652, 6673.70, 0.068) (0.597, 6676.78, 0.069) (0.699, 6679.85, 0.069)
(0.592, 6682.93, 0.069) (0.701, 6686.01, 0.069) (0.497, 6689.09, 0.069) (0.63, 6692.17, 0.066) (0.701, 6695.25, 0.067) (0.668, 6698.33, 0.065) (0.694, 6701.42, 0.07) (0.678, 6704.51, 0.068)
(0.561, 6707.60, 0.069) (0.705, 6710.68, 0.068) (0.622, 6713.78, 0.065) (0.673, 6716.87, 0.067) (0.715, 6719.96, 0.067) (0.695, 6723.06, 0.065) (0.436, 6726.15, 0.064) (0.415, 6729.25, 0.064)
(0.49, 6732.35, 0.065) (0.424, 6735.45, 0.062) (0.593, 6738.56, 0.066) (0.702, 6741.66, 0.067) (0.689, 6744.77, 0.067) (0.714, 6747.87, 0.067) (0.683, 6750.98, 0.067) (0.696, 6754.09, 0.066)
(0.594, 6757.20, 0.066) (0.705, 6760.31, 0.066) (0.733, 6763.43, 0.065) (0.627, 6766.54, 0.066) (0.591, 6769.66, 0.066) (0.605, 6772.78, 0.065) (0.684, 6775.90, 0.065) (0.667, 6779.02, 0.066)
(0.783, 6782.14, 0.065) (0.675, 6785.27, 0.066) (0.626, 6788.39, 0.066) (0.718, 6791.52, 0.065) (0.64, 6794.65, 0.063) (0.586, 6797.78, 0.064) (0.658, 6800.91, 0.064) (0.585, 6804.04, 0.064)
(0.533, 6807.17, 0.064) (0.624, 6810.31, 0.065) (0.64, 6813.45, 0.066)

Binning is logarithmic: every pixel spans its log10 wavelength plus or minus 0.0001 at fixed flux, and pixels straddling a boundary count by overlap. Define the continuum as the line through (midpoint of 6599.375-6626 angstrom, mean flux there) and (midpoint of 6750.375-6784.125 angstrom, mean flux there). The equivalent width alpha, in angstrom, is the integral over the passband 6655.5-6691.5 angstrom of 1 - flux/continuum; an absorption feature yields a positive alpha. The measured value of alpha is 1.4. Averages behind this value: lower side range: 0.644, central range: 0.629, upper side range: 0.669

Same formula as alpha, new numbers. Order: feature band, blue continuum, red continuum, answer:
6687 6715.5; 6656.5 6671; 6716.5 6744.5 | -2.03 angstrom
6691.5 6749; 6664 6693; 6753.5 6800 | 1.77 angstrom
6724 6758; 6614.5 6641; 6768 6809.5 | 2.81 angstrom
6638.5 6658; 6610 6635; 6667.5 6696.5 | -0.78 angstrom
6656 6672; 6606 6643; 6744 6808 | 0.20 angstrom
